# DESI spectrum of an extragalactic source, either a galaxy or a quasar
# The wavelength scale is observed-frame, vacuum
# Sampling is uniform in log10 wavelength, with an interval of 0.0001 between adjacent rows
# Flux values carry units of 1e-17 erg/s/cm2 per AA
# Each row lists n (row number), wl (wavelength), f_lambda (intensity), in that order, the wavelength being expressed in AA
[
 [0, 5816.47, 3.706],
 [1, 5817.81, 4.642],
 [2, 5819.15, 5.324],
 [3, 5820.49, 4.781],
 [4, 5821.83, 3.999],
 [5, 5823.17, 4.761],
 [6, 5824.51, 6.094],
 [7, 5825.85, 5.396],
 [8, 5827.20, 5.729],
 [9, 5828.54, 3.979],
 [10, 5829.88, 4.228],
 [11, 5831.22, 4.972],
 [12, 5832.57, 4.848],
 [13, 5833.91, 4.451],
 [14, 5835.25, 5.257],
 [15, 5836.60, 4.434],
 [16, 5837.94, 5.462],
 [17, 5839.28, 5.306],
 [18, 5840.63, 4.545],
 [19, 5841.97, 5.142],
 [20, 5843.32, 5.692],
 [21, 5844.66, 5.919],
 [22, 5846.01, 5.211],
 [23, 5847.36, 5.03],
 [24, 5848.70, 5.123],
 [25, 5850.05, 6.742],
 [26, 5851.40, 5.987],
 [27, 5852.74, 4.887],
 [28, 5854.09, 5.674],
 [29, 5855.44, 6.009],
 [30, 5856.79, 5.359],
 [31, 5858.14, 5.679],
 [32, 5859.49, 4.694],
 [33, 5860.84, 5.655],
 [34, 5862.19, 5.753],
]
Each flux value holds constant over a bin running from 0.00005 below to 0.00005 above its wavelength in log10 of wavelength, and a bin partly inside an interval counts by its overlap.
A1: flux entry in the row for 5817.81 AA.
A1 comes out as 4.642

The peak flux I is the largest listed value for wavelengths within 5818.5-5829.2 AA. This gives 6.094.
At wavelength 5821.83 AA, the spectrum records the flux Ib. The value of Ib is 3.999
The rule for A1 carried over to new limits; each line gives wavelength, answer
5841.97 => 5.142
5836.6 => 4.434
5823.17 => 4.761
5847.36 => 5.03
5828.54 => 3.979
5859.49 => 4.694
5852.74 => 4.887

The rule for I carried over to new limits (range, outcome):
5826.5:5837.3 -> 5.729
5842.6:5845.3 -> 5.919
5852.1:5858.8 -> 6.009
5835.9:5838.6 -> 5.462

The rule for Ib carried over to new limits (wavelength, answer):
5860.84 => 5.655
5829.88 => 4.228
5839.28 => 5.306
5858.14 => 5.679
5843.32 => 5.692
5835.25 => 5.257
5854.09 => 5.674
